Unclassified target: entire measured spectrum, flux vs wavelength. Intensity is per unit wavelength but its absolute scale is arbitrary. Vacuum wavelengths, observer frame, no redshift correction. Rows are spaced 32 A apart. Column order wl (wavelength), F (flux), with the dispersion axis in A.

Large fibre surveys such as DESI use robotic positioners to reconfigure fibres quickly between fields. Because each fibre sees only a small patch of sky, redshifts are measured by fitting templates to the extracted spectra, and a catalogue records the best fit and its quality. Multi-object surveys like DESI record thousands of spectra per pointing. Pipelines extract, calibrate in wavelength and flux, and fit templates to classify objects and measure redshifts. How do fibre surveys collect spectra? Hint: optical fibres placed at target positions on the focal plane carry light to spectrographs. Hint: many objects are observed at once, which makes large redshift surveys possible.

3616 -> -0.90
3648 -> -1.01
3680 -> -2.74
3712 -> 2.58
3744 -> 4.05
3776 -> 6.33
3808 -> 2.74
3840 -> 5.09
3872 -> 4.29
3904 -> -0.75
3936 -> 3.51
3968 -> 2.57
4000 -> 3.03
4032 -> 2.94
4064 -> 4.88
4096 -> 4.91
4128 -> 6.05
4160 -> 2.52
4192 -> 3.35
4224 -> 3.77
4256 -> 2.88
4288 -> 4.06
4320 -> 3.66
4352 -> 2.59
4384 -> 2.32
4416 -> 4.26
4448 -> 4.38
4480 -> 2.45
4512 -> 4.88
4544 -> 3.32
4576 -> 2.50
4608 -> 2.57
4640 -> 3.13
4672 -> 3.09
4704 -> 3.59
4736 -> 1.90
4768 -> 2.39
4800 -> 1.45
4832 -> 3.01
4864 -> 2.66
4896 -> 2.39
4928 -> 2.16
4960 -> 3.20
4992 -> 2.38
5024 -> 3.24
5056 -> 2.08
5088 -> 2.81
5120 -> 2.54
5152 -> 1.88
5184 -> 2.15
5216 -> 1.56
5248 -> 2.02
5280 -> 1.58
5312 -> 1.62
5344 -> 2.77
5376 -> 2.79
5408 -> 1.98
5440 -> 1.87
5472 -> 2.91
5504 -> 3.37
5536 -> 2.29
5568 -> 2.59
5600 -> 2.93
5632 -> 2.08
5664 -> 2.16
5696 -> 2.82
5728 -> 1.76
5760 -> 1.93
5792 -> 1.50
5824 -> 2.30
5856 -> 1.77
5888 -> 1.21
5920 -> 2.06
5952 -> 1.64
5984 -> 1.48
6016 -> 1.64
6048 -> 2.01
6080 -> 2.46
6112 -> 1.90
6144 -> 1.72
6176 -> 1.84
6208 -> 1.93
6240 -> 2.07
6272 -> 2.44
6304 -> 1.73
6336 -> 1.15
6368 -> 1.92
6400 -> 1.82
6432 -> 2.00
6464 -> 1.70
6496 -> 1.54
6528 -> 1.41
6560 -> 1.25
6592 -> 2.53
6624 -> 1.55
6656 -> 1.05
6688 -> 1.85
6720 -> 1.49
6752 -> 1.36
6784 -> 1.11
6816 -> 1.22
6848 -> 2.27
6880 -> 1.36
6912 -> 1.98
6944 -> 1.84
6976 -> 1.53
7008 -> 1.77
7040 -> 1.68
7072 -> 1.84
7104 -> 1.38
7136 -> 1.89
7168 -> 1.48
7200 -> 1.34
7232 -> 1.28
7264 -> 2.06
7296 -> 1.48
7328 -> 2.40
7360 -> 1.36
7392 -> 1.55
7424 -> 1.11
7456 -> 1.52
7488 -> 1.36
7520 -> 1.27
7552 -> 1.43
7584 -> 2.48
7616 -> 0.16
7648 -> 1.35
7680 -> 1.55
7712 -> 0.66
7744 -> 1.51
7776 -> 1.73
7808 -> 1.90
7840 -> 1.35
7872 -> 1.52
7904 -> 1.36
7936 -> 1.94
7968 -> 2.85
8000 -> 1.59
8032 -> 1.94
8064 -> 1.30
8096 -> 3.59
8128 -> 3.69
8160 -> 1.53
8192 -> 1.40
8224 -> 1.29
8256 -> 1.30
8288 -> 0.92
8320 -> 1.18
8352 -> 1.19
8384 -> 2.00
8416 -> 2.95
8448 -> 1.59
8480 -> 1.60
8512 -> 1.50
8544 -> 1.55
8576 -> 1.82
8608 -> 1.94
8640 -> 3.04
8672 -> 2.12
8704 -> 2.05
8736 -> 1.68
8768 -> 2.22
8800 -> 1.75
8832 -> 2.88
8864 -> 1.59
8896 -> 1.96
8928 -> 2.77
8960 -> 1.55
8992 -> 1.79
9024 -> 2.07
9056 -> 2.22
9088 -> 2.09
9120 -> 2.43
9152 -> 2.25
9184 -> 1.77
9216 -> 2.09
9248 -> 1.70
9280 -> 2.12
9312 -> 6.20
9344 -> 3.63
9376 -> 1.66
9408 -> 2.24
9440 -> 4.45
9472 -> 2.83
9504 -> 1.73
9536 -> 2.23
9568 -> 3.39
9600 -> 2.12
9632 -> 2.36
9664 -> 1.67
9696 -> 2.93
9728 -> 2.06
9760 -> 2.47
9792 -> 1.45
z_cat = 1.175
